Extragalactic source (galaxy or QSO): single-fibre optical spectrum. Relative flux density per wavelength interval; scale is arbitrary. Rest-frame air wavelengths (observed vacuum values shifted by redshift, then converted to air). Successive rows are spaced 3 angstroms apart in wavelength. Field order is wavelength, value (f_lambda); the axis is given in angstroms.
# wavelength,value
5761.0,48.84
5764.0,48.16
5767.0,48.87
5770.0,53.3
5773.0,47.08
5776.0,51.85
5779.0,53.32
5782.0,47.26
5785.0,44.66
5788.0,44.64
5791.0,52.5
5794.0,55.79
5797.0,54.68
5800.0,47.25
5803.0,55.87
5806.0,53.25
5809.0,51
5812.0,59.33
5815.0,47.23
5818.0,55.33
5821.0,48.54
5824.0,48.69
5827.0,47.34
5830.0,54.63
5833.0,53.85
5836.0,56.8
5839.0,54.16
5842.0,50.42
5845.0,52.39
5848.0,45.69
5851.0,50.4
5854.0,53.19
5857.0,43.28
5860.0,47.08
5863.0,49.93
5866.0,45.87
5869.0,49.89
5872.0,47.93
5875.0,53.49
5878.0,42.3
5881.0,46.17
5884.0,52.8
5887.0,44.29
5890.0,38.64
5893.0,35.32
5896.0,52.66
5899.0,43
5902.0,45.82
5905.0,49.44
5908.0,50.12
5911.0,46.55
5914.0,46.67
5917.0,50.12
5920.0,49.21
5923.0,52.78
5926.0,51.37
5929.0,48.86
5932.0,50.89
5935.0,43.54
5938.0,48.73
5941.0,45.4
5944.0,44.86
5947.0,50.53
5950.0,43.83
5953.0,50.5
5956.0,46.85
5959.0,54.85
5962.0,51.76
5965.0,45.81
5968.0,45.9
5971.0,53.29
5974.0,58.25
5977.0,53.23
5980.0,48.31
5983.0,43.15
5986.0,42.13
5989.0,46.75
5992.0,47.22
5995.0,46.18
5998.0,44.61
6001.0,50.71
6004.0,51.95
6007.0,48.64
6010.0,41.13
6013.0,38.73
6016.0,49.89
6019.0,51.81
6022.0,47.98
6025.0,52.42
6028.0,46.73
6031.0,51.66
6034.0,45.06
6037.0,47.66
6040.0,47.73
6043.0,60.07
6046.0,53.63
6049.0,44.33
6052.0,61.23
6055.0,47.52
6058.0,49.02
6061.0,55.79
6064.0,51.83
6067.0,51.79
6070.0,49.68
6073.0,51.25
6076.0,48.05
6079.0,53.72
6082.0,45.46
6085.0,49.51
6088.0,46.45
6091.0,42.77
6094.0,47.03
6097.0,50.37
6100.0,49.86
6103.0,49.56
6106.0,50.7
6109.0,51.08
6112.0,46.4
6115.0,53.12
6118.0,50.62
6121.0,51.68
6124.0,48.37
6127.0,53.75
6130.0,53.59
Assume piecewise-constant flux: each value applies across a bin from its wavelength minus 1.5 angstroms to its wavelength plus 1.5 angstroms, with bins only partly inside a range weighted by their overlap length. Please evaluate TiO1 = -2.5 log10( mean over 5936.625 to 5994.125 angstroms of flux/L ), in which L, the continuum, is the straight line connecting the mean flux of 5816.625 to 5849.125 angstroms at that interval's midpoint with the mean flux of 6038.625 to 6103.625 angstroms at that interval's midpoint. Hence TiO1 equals 0.05 mag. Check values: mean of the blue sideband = 51.7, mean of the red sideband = 50.3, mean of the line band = 48.5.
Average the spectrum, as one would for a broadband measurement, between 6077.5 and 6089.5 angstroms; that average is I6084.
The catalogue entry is 48.8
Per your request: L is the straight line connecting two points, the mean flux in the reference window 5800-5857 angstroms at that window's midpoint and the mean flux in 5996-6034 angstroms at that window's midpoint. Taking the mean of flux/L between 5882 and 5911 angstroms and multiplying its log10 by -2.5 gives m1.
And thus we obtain 0.10 mag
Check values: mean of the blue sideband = 51.8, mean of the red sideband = 47.9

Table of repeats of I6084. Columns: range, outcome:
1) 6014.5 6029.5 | 49.8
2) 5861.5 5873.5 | 48.4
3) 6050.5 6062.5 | 53.4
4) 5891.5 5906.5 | 45.2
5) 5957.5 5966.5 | 50.8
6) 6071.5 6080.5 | 51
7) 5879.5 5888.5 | 47.8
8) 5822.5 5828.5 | 48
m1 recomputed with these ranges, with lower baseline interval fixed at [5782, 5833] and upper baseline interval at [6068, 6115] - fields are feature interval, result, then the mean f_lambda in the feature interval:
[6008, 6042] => 0.04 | 47.6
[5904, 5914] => 0.05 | 48.4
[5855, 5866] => 0.09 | 46.9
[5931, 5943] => 0.07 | 46.9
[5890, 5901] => 0.17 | 43.1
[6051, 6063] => -0.08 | 53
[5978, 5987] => 0.11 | 45.1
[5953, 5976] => -0.02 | 51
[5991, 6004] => 0.04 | 47.7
